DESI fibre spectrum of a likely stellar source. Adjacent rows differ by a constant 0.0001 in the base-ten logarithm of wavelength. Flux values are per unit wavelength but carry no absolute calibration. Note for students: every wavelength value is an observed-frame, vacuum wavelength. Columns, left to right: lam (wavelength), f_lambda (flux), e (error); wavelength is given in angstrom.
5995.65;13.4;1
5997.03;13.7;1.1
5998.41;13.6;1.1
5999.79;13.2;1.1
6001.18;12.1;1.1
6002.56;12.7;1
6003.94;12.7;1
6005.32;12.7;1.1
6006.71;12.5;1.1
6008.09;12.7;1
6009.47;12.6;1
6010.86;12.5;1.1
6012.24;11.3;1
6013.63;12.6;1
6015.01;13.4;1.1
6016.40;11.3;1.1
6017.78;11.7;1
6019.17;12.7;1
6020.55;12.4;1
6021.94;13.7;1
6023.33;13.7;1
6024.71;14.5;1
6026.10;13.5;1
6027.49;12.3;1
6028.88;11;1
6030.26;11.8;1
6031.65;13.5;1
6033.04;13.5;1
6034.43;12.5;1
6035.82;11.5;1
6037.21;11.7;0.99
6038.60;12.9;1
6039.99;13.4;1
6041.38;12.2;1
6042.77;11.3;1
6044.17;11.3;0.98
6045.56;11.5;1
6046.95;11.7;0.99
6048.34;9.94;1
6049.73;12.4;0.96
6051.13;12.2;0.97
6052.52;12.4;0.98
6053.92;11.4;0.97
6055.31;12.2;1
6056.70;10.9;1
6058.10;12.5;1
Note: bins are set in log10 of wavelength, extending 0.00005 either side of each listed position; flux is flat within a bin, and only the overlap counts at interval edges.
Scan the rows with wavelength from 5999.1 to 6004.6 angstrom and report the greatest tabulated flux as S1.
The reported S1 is 13.2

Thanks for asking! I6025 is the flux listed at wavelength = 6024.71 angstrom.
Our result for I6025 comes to 14.5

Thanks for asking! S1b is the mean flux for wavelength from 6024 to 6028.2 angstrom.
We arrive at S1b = 13.4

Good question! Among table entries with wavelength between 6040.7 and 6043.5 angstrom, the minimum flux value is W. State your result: 11.3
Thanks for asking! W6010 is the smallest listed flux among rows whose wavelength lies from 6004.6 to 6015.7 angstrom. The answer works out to 11.3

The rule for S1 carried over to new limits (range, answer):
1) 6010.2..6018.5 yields 13.4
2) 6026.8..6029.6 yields 12.3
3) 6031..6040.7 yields 13.5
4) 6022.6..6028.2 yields 14.5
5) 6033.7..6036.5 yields 12.5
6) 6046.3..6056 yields 12.4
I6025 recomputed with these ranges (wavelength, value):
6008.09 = 12.7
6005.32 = 12.7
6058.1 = 12.5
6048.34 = 9.94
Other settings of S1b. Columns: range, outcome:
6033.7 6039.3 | 12.2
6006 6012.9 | 12.3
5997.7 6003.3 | 12.9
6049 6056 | 12.1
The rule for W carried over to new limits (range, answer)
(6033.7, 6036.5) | 11.5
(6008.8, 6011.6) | 12.5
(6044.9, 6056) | 9.94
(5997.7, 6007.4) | 12.1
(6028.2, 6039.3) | 11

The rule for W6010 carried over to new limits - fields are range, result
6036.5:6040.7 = 11.7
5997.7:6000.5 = 13.2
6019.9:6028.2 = 12.3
